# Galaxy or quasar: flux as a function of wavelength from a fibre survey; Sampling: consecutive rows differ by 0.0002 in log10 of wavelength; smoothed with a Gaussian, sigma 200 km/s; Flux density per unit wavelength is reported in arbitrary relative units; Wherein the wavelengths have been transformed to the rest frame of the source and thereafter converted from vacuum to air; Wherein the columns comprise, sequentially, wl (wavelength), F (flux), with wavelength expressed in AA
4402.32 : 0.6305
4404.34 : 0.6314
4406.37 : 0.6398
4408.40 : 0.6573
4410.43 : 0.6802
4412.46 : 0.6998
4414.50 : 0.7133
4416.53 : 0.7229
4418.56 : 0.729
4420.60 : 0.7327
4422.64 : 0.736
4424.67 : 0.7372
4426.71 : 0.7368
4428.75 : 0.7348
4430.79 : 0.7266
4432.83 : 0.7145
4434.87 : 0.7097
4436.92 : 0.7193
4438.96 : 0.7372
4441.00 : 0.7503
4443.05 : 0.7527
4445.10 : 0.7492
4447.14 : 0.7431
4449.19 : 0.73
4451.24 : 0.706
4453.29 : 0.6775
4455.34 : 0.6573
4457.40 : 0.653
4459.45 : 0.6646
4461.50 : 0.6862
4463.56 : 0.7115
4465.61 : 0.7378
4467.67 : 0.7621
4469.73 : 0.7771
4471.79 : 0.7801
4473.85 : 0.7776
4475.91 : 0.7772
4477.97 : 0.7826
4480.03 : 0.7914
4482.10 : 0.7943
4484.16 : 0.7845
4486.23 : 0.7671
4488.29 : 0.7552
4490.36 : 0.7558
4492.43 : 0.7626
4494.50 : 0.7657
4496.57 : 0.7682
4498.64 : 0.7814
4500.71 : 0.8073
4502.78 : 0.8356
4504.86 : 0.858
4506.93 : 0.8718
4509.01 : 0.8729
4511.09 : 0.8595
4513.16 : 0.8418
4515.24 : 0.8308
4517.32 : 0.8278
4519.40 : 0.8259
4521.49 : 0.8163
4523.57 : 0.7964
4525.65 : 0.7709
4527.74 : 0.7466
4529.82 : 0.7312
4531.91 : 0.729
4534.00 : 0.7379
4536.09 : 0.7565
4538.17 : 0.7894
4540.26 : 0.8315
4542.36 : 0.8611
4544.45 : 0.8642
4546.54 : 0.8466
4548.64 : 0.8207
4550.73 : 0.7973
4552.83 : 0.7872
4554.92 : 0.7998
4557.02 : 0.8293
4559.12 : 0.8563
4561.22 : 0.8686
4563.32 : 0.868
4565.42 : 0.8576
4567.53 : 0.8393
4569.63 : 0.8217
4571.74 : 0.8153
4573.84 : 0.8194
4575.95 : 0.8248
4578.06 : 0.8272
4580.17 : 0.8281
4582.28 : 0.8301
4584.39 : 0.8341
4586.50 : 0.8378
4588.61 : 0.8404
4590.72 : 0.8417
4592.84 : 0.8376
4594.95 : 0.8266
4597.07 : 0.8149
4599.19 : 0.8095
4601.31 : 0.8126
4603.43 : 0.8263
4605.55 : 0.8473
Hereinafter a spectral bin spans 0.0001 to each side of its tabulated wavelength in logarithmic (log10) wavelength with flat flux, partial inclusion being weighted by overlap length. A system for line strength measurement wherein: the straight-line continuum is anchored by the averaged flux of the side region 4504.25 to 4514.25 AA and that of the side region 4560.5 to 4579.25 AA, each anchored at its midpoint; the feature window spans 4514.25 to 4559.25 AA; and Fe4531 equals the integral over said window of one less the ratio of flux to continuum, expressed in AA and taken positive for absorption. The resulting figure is 2.6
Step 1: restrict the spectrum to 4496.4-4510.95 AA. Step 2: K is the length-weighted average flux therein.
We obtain 0.833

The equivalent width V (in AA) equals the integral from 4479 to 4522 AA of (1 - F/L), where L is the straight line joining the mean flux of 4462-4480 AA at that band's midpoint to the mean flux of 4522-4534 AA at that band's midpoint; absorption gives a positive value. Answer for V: -2.8 AA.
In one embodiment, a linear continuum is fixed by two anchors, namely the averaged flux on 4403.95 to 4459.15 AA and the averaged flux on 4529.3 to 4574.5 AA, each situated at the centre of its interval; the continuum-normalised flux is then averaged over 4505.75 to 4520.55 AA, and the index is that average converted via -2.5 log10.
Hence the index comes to -0.09 mag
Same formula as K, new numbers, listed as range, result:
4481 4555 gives 0.801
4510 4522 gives 0.834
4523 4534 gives 0.751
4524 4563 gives 0.803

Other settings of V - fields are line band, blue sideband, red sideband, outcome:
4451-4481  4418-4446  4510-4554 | 1.1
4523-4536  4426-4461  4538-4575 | 0.9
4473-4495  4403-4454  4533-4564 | -0.3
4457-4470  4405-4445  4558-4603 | 0.6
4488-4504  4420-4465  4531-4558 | -0.4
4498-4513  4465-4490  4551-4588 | -1.0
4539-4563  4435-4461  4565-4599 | -0.9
